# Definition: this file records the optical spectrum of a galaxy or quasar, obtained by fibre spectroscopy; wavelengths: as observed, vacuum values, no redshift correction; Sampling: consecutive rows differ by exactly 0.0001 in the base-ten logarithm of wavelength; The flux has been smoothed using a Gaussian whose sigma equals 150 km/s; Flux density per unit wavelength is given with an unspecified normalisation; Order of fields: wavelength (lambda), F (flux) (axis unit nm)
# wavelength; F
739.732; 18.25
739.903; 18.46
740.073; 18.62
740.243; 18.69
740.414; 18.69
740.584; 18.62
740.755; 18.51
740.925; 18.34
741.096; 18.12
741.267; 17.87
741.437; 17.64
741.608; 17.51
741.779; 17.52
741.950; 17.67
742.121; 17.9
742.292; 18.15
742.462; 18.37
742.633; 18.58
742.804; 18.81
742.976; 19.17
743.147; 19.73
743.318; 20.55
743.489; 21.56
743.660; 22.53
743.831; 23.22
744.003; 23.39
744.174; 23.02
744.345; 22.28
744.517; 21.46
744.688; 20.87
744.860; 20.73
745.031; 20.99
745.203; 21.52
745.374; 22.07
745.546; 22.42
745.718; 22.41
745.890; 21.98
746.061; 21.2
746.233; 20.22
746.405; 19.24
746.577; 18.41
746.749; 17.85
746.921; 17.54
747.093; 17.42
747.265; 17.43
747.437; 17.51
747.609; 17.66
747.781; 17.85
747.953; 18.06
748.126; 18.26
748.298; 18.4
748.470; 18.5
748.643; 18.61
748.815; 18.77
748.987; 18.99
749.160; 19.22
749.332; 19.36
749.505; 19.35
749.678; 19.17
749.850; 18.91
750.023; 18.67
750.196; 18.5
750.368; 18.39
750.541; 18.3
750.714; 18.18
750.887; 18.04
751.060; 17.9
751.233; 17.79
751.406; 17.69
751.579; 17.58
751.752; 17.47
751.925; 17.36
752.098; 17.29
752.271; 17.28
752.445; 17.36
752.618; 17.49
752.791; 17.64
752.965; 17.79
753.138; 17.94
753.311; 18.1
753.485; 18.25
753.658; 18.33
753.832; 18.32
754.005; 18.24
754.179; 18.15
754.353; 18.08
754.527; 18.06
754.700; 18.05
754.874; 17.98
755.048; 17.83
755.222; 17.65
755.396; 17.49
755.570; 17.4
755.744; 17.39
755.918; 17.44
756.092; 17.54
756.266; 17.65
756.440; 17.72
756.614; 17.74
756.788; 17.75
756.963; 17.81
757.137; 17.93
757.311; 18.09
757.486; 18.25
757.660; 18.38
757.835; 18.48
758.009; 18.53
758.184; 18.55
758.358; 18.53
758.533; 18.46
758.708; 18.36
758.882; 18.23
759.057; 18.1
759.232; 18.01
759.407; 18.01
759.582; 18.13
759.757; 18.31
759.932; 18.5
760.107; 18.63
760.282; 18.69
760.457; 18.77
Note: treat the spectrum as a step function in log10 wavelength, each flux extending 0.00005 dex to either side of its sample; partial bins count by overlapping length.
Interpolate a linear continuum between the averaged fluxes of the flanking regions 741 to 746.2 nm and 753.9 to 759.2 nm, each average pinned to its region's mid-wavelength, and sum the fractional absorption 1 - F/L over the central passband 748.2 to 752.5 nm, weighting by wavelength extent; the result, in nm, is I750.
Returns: 0.18 nm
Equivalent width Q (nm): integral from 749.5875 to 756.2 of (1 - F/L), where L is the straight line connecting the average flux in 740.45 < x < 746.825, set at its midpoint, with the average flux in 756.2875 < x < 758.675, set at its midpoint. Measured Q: 0.299 nm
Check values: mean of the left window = 20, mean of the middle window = 17.9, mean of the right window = 18.2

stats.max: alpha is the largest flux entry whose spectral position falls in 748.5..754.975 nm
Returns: 19.36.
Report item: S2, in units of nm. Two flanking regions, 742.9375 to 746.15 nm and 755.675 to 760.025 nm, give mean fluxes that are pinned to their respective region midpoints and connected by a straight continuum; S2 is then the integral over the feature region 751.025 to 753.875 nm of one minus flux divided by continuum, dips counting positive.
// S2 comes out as 0.26 nm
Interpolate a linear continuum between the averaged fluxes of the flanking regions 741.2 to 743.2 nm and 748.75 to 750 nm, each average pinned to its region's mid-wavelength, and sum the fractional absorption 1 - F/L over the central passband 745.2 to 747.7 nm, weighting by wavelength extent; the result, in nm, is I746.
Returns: -0.12 nm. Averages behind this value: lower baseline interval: 18.2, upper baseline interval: 19.1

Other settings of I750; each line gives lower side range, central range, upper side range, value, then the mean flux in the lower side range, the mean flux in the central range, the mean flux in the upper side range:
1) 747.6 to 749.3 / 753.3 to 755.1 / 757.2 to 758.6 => 0.03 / 18.5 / 18.1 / 18.4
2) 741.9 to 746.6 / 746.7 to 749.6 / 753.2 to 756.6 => 0.20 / 20.7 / 18.3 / 17.9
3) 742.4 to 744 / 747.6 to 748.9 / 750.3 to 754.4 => 0.05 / 20.5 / 18.3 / 17.9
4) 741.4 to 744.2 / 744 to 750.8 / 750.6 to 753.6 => -0.29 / 19.7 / 19.5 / 17.7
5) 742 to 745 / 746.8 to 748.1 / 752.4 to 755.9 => 0.13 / 20.6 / 17.7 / 17.9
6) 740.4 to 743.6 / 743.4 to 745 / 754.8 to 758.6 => -0.31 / 18.6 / 22.1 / 17.9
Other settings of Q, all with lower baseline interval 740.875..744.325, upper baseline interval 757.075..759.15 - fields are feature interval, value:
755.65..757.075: 0.06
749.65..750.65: 0.02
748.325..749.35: 0.01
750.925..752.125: 0.08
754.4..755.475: 0.04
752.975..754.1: 0.03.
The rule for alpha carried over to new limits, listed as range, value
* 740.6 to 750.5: 23.39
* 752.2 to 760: 18.55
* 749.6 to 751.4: 19.17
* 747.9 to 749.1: 18.99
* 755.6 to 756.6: 17.72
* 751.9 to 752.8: 17.64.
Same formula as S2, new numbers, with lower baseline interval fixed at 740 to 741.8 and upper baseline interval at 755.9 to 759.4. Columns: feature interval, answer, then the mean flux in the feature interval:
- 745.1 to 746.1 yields -0.207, 22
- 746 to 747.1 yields -0.043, 18.9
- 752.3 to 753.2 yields 0.025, 17.6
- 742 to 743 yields -0.012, 18.4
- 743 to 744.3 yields -0.263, 21.9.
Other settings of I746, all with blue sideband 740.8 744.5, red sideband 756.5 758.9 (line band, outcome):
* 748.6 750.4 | 0.006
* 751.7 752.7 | 0.073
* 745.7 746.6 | -0.060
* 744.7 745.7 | -0.111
